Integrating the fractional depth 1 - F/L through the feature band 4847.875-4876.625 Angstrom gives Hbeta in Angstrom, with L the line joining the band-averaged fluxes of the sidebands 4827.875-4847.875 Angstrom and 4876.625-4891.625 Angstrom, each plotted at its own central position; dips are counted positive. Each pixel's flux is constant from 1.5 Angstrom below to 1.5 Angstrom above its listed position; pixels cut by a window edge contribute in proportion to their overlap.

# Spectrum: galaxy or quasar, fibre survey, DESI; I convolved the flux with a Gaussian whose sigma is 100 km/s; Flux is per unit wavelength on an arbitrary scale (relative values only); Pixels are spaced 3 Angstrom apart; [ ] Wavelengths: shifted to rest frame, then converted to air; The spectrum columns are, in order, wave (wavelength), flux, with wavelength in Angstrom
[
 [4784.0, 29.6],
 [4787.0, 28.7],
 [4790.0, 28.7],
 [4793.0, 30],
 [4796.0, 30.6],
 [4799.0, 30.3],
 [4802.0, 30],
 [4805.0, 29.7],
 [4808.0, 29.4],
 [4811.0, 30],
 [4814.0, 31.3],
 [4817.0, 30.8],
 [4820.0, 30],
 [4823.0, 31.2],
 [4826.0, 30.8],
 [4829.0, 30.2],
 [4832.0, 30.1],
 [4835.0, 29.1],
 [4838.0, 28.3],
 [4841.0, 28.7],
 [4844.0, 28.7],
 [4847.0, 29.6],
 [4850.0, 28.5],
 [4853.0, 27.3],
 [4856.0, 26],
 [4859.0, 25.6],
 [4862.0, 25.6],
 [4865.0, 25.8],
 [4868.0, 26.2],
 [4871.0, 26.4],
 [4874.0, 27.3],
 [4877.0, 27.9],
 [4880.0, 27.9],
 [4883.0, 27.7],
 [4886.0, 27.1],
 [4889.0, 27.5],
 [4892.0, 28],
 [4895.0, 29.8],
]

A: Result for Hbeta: 1.8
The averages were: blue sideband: 29.2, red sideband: 27.6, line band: 26.6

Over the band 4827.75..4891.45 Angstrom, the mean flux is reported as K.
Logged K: 27.7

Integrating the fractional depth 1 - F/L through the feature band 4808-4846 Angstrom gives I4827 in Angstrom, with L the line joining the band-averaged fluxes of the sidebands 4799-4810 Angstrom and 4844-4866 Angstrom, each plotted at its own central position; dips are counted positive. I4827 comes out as -1.8 Angstrom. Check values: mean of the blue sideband 29.8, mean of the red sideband 27.1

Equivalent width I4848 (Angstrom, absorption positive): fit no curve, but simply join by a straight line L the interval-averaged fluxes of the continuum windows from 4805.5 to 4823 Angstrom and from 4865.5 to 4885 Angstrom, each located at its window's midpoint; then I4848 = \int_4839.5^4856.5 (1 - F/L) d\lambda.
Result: 0.2 Angstrom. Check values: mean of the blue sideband 30.3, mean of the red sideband 27.2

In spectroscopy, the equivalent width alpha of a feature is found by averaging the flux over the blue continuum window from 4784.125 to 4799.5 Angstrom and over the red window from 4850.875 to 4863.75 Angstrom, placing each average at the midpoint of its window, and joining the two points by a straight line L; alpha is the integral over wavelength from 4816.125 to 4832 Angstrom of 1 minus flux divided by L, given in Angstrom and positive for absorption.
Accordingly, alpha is -1.48 Angstrom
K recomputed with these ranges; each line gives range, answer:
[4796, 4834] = 30.3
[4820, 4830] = 30.6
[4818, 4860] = 28.9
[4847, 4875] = 26.7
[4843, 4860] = 27.6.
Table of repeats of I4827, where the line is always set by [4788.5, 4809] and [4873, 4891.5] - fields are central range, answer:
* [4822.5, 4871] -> 0.8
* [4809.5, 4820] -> -0.4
